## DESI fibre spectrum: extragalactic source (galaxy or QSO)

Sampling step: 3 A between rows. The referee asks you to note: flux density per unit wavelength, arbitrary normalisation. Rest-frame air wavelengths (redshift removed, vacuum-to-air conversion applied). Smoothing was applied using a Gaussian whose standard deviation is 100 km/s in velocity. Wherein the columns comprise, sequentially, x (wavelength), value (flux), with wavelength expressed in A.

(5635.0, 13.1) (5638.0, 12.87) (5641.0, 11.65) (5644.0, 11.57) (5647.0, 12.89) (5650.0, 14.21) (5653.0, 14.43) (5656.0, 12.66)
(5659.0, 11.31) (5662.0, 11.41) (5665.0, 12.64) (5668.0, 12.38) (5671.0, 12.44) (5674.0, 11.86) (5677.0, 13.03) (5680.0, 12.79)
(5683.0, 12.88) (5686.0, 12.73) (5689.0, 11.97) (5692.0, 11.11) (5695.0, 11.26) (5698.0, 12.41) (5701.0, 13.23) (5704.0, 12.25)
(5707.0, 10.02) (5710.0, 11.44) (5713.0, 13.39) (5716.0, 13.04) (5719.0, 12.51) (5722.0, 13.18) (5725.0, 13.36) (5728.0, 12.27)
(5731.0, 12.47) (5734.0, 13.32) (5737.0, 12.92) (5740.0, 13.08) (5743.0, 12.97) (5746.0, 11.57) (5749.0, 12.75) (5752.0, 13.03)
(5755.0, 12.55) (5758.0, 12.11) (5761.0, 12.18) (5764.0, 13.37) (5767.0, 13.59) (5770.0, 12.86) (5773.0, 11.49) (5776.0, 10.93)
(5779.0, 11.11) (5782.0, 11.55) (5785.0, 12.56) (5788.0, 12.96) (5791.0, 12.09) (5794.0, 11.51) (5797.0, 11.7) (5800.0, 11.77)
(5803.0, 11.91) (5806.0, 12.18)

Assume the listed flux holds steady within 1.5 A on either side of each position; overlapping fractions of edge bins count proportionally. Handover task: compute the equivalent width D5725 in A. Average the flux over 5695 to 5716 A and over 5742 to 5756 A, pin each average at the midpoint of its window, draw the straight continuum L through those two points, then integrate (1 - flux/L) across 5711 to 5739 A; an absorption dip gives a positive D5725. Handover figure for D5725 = -1.4 A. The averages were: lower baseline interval 12.1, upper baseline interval 12.6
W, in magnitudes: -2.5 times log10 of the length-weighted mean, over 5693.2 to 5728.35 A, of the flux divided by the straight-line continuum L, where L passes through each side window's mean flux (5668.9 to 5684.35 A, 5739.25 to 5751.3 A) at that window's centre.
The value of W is 0.02 mag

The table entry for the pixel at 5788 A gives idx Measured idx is 12.96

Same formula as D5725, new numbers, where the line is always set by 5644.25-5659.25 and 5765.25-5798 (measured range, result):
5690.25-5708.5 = 1.45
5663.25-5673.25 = 0.44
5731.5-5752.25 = -0.67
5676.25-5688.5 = 0.09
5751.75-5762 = -0.13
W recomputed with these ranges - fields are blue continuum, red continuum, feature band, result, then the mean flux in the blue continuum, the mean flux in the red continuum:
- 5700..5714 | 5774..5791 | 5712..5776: -0.07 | 12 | 11.8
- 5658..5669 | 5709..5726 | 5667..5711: 0.02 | 11.9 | 12.8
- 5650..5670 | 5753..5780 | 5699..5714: 0.04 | 12.6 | 12.3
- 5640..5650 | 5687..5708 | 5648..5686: -0.05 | 12.4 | 11.8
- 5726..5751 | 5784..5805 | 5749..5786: 0.01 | 12.7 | 12.1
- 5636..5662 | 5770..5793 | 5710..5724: -0.05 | 12.6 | 11.9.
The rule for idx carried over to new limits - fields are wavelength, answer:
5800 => 11.77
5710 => 11.44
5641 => 11.65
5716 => 13.04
